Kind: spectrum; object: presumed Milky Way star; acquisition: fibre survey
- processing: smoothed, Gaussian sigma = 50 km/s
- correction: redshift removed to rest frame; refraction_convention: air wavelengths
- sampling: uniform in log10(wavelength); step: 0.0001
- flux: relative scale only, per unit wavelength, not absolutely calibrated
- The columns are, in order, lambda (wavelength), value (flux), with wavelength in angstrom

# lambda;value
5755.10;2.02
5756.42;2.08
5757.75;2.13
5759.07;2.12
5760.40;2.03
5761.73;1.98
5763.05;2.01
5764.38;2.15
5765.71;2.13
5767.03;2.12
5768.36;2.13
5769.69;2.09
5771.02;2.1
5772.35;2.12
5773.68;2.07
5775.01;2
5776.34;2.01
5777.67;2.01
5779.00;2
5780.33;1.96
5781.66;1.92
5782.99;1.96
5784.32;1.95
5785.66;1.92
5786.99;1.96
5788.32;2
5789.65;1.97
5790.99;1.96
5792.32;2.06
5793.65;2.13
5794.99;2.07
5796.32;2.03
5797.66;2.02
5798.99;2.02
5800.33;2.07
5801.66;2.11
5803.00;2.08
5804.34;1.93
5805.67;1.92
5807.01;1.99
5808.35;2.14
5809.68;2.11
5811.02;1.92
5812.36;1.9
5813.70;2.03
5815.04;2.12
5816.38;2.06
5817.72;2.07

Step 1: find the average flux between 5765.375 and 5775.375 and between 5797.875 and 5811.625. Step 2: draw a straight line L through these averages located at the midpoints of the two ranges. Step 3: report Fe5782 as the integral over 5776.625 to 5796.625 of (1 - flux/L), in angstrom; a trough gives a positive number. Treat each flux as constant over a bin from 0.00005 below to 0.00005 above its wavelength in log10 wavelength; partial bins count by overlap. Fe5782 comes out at 0.7 angstrom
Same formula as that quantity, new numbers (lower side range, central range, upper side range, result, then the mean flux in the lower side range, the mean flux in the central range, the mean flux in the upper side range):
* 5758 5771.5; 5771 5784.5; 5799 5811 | 0.4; 2.09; 2.01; 2.04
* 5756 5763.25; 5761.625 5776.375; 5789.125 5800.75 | -0.2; 2.06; 2.08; 2.04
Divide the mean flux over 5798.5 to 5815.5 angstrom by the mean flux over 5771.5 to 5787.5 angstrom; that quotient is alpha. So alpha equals 1.02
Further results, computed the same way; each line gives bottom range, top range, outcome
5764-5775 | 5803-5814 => 0.95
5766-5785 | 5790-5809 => 1.00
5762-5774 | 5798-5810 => 0.97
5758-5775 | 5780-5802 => 0.96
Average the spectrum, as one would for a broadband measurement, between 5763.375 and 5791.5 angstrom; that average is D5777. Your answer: 2.02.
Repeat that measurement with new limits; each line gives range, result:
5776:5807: 2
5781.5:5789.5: 1.96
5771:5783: 2.01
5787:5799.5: 2.03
